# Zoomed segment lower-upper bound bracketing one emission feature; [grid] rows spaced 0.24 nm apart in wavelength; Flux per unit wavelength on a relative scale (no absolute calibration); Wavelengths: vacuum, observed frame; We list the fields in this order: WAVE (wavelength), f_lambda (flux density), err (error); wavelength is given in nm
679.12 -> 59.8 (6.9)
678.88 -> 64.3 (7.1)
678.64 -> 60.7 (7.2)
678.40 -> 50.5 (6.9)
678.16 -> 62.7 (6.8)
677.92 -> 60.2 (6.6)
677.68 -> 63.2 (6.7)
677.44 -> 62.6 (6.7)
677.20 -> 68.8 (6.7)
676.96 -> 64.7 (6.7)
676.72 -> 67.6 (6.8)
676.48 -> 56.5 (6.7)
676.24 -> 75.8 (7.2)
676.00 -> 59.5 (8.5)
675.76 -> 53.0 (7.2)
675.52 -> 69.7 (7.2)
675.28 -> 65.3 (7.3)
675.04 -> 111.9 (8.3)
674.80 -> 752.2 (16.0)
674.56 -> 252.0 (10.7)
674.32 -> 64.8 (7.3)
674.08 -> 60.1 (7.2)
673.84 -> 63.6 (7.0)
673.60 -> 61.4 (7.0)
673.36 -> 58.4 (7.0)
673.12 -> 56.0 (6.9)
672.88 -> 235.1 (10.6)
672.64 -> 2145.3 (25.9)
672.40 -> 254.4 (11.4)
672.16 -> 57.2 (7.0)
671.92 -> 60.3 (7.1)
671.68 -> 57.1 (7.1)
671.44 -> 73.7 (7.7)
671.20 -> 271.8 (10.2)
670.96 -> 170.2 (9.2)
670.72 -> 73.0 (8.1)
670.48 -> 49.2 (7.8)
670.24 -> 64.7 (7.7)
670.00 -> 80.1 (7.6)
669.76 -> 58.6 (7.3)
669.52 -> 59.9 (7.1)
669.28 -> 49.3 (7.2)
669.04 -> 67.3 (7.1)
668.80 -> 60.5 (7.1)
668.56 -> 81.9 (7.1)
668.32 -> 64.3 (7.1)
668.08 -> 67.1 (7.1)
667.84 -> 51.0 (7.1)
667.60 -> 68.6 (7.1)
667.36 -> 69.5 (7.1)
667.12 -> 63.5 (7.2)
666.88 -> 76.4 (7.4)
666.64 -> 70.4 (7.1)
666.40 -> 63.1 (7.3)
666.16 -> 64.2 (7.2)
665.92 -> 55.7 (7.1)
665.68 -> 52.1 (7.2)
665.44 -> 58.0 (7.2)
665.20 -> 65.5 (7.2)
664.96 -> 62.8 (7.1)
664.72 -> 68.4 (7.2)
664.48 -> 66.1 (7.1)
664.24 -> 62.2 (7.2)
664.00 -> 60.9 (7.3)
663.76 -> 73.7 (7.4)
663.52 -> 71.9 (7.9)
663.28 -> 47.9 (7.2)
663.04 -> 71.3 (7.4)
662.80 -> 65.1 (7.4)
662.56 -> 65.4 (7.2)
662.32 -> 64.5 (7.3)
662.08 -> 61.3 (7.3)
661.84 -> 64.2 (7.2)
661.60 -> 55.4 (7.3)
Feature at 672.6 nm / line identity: H-alpha 6563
